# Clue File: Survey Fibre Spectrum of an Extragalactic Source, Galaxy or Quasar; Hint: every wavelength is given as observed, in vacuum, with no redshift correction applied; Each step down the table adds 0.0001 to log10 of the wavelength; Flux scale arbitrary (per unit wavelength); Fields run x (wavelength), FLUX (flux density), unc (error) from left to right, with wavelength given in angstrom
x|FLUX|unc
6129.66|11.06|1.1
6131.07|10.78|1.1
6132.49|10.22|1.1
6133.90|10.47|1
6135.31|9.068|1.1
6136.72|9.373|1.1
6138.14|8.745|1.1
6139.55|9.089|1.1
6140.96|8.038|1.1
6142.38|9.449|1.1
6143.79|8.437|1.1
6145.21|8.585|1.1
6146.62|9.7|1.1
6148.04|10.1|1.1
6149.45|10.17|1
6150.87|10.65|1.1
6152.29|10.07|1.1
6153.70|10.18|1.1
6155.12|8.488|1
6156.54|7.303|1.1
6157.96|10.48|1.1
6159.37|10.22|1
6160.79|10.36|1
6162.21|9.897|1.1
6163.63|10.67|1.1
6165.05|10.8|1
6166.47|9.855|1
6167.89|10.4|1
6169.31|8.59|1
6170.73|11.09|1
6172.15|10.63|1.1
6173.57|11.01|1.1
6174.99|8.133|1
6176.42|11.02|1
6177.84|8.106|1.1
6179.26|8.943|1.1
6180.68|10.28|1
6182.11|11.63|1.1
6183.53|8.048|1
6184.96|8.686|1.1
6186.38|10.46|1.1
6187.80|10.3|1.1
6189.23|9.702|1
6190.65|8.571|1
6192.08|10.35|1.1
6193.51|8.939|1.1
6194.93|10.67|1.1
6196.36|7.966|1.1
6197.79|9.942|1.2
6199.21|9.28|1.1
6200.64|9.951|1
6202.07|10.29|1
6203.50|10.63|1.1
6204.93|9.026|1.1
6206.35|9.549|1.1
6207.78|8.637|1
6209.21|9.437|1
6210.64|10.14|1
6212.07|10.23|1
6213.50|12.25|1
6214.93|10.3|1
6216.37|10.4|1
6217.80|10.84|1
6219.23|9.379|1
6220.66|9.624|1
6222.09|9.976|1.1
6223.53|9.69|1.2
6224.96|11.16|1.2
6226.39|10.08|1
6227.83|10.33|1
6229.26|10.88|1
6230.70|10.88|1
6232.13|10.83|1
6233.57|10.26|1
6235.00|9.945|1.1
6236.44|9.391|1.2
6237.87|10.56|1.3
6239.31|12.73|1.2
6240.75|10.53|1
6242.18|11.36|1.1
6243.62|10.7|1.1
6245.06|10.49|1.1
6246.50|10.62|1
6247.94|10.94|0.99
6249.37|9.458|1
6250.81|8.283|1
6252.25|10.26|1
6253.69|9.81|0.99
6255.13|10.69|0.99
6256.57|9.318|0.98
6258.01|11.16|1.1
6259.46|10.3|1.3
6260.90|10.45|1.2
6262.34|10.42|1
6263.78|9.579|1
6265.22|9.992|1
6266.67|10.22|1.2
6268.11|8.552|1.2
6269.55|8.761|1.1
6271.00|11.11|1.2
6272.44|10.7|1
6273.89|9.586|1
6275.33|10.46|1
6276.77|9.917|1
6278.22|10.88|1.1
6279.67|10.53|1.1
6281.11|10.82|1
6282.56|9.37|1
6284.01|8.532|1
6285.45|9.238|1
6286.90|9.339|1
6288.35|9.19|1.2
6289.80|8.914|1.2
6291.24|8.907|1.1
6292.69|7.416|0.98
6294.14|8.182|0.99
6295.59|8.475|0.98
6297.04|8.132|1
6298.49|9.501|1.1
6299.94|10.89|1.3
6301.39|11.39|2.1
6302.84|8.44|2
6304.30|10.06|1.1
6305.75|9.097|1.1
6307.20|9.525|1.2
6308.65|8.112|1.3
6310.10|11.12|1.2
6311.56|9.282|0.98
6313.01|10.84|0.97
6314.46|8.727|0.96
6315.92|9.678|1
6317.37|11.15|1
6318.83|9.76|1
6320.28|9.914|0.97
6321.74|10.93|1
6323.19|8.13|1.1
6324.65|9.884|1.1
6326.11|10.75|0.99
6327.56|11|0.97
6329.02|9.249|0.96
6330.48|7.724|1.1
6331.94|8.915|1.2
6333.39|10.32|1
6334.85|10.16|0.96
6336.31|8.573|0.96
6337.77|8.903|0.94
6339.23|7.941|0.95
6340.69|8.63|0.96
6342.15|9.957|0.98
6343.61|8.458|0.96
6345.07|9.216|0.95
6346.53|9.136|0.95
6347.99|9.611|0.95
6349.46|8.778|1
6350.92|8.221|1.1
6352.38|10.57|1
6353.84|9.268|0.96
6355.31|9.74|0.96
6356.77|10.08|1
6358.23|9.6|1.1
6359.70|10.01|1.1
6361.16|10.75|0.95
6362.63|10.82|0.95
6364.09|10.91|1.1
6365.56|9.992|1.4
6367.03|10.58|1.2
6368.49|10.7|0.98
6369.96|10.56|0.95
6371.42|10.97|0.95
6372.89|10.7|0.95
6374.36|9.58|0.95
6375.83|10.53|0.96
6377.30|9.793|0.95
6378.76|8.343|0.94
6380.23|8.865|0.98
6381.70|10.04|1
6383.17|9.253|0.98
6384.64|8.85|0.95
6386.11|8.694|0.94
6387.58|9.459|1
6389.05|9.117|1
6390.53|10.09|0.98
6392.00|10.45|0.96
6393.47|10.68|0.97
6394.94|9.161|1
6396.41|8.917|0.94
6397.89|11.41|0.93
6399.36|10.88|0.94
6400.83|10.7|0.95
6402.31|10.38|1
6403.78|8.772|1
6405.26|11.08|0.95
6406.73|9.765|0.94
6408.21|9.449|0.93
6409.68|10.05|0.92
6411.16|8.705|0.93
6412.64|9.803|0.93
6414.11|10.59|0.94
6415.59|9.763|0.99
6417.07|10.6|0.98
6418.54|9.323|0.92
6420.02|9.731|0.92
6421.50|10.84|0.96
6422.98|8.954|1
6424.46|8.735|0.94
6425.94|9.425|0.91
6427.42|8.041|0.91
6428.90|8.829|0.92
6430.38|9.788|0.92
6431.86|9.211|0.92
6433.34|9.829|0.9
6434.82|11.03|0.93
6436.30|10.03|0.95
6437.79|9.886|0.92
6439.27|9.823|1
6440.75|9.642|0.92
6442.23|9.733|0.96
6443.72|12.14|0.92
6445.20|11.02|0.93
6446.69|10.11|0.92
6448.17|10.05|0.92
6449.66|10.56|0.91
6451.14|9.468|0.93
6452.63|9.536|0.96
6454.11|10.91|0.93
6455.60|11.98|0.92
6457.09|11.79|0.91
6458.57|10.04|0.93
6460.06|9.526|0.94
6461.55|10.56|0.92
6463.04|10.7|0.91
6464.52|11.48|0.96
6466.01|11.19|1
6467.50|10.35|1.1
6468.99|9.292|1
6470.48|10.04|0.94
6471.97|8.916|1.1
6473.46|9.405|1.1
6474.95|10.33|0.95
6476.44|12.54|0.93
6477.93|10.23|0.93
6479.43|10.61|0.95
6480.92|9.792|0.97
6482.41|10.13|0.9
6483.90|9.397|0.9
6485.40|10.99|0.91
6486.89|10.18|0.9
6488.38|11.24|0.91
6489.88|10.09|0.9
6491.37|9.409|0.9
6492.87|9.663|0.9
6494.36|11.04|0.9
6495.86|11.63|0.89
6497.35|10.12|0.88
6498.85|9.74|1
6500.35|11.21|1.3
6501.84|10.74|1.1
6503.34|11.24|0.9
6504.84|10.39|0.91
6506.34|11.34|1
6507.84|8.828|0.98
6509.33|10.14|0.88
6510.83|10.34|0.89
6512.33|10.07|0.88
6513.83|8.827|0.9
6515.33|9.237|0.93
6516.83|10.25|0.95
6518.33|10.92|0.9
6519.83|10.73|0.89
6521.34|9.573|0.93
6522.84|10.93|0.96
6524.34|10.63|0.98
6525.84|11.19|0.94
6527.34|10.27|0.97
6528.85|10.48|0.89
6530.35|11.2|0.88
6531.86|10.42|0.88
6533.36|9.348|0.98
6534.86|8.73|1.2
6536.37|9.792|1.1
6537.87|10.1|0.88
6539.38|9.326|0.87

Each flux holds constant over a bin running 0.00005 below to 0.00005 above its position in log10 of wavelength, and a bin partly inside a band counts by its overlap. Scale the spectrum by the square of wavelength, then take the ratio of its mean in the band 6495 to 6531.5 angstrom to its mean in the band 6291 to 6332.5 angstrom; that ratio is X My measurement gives 1.2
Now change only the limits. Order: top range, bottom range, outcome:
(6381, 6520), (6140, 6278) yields 1.09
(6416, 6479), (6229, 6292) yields 1.06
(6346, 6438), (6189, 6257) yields 1.02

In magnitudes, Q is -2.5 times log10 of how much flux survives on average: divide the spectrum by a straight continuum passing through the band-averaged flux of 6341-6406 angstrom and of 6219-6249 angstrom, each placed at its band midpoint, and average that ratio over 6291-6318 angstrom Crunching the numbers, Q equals 0.08 mag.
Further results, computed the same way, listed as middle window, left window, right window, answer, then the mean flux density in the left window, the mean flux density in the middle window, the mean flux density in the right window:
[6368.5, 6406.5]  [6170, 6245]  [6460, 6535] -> 0.04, 10.1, 9.91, 10.3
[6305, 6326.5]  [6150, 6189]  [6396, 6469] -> 0.02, 9.86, 9.78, 10.1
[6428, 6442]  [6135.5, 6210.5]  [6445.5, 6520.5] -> 0.05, 9.63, 9.77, 10.3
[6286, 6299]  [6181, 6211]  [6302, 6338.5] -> 0.11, 9.63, 8.67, 9.61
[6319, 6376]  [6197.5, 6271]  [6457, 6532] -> 0.06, 10.2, 9.73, 10.4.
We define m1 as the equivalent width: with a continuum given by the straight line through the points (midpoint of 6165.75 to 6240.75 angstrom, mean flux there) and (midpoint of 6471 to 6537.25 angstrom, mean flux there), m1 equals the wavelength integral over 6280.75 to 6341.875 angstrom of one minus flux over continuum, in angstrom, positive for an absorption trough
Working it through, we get 4.2 angstrom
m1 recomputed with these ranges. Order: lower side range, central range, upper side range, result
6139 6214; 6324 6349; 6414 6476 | 1.6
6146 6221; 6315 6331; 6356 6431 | 0.0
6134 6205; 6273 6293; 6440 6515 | 0.7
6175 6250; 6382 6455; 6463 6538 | 2.6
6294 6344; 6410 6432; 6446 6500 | 1.2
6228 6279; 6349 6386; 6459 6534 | 1.5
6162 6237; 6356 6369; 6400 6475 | -0.5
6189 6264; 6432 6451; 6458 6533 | 0.1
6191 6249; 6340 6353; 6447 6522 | 1.4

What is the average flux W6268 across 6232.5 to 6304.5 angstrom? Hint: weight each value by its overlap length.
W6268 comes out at 9.9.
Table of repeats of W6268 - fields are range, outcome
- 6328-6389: 9.57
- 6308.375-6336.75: 9.75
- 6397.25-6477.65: 10.1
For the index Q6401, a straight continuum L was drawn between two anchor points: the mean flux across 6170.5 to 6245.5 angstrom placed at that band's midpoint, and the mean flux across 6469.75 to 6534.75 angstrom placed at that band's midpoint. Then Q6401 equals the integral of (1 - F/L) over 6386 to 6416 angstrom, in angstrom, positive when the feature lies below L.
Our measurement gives 0.87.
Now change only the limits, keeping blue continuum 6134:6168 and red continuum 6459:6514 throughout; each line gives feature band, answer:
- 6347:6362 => 0.6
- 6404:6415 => 0.3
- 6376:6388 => 1.0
